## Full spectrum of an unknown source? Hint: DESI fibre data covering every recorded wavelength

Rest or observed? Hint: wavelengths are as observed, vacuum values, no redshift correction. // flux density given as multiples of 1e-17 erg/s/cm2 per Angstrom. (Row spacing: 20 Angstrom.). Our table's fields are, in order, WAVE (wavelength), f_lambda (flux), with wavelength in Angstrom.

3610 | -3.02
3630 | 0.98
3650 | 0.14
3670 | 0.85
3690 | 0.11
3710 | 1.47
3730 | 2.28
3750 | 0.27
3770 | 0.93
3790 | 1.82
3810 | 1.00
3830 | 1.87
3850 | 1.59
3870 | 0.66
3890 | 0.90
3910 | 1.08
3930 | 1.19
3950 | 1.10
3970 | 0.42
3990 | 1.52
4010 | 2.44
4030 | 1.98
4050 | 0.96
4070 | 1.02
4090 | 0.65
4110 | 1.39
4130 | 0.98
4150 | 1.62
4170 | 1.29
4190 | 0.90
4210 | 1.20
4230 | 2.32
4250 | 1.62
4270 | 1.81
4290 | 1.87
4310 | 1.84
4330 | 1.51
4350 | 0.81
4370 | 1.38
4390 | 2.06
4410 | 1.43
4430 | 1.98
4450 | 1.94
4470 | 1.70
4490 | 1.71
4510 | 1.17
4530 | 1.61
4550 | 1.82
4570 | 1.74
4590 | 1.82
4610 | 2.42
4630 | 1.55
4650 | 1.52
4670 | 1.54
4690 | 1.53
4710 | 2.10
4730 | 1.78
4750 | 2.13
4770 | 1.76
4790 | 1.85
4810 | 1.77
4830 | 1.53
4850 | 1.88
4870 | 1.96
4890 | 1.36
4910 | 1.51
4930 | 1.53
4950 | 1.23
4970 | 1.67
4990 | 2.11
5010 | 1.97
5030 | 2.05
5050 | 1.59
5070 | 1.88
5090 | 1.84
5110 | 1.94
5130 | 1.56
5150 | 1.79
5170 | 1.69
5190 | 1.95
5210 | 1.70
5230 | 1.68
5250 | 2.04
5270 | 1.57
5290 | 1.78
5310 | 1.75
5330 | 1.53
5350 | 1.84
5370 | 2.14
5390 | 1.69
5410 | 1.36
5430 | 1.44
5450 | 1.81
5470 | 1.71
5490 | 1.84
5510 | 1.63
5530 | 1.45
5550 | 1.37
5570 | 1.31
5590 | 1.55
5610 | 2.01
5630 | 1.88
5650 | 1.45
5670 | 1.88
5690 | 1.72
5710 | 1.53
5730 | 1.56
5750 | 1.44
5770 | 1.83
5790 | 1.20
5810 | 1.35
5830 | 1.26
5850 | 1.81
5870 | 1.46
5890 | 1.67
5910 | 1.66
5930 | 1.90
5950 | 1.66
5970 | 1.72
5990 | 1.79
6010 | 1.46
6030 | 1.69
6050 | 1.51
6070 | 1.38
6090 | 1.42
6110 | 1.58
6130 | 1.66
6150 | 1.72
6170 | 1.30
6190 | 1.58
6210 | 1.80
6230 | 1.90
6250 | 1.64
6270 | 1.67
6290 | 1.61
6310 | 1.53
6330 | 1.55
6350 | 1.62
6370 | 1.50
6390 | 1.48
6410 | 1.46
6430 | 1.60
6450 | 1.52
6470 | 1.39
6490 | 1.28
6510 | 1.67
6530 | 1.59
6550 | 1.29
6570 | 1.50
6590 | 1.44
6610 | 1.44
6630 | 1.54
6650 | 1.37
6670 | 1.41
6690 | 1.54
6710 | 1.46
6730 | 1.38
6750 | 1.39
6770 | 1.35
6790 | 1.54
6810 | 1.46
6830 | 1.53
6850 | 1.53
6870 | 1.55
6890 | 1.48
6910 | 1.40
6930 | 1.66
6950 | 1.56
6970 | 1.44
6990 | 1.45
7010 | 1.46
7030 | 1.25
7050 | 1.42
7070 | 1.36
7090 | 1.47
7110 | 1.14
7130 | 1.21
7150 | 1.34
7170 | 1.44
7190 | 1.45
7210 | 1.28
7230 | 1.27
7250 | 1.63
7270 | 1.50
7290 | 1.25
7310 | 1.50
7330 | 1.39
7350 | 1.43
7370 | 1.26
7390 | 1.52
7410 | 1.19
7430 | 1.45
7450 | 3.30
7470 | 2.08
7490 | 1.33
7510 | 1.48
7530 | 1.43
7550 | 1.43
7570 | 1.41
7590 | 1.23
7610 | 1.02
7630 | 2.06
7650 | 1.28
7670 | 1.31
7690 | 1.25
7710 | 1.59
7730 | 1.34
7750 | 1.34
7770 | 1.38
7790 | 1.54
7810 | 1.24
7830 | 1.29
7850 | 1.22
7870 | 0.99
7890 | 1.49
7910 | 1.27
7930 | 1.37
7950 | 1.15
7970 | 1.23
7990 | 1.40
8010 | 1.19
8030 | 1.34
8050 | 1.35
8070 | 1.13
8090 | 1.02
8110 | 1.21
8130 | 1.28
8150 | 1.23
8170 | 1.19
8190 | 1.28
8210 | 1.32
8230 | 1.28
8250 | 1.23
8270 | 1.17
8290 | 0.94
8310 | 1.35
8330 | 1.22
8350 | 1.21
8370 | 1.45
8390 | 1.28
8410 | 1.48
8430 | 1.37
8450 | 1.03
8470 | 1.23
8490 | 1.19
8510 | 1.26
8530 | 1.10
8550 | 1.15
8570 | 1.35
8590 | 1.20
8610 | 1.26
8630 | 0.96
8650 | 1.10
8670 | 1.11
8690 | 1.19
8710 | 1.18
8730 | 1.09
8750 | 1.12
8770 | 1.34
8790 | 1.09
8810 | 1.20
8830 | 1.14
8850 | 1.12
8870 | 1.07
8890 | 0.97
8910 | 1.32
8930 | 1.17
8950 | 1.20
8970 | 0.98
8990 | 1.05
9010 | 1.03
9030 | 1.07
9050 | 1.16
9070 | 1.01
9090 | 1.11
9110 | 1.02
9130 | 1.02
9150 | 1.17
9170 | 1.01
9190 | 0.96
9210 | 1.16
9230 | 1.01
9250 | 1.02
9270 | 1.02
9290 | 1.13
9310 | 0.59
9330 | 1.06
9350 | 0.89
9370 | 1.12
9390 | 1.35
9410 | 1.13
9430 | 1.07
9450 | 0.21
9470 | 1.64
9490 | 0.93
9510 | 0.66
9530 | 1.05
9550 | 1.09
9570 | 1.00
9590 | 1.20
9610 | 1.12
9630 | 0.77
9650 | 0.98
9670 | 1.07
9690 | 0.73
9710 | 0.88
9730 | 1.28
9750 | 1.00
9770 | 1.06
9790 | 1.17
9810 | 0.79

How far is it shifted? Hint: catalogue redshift 0.13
